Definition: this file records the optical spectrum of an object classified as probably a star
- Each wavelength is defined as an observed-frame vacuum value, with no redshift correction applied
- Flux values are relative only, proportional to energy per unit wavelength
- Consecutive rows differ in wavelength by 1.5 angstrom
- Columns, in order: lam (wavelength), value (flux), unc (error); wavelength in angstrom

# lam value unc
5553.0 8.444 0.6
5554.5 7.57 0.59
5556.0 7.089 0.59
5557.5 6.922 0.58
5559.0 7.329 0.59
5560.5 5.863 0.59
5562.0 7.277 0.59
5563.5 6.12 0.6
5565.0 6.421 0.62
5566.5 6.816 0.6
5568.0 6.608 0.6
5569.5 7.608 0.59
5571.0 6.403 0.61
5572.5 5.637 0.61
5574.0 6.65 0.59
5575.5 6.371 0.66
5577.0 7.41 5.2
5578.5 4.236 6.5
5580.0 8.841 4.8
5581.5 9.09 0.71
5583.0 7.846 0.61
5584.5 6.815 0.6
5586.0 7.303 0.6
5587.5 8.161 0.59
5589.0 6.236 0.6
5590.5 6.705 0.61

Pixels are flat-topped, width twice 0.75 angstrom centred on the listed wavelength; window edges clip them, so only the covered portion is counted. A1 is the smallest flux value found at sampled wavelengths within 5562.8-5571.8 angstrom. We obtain 6.12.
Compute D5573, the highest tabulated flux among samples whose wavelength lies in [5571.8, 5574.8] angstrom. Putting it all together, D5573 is 6.65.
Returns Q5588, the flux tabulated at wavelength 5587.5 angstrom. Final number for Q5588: 8.161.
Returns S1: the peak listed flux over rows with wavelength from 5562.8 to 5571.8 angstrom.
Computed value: 7.608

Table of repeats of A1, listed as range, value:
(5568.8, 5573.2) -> 5.637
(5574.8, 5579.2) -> 4.236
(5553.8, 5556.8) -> 7.089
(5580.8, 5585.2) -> 6.815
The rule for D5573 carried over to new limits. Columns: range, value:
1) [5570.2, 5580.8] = 8.841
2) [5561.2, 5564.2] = 7.277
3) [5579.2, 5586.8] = 9.09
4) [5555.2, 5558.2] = 7.089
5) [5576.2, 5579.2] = 7.41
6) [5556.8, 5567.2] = 7.329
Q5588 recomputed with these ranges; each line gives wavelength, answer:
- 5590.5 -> 6.705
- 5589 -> 6.236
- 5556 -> 7.089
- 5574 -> 6.65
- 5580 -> 8.841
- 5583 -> 7.846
